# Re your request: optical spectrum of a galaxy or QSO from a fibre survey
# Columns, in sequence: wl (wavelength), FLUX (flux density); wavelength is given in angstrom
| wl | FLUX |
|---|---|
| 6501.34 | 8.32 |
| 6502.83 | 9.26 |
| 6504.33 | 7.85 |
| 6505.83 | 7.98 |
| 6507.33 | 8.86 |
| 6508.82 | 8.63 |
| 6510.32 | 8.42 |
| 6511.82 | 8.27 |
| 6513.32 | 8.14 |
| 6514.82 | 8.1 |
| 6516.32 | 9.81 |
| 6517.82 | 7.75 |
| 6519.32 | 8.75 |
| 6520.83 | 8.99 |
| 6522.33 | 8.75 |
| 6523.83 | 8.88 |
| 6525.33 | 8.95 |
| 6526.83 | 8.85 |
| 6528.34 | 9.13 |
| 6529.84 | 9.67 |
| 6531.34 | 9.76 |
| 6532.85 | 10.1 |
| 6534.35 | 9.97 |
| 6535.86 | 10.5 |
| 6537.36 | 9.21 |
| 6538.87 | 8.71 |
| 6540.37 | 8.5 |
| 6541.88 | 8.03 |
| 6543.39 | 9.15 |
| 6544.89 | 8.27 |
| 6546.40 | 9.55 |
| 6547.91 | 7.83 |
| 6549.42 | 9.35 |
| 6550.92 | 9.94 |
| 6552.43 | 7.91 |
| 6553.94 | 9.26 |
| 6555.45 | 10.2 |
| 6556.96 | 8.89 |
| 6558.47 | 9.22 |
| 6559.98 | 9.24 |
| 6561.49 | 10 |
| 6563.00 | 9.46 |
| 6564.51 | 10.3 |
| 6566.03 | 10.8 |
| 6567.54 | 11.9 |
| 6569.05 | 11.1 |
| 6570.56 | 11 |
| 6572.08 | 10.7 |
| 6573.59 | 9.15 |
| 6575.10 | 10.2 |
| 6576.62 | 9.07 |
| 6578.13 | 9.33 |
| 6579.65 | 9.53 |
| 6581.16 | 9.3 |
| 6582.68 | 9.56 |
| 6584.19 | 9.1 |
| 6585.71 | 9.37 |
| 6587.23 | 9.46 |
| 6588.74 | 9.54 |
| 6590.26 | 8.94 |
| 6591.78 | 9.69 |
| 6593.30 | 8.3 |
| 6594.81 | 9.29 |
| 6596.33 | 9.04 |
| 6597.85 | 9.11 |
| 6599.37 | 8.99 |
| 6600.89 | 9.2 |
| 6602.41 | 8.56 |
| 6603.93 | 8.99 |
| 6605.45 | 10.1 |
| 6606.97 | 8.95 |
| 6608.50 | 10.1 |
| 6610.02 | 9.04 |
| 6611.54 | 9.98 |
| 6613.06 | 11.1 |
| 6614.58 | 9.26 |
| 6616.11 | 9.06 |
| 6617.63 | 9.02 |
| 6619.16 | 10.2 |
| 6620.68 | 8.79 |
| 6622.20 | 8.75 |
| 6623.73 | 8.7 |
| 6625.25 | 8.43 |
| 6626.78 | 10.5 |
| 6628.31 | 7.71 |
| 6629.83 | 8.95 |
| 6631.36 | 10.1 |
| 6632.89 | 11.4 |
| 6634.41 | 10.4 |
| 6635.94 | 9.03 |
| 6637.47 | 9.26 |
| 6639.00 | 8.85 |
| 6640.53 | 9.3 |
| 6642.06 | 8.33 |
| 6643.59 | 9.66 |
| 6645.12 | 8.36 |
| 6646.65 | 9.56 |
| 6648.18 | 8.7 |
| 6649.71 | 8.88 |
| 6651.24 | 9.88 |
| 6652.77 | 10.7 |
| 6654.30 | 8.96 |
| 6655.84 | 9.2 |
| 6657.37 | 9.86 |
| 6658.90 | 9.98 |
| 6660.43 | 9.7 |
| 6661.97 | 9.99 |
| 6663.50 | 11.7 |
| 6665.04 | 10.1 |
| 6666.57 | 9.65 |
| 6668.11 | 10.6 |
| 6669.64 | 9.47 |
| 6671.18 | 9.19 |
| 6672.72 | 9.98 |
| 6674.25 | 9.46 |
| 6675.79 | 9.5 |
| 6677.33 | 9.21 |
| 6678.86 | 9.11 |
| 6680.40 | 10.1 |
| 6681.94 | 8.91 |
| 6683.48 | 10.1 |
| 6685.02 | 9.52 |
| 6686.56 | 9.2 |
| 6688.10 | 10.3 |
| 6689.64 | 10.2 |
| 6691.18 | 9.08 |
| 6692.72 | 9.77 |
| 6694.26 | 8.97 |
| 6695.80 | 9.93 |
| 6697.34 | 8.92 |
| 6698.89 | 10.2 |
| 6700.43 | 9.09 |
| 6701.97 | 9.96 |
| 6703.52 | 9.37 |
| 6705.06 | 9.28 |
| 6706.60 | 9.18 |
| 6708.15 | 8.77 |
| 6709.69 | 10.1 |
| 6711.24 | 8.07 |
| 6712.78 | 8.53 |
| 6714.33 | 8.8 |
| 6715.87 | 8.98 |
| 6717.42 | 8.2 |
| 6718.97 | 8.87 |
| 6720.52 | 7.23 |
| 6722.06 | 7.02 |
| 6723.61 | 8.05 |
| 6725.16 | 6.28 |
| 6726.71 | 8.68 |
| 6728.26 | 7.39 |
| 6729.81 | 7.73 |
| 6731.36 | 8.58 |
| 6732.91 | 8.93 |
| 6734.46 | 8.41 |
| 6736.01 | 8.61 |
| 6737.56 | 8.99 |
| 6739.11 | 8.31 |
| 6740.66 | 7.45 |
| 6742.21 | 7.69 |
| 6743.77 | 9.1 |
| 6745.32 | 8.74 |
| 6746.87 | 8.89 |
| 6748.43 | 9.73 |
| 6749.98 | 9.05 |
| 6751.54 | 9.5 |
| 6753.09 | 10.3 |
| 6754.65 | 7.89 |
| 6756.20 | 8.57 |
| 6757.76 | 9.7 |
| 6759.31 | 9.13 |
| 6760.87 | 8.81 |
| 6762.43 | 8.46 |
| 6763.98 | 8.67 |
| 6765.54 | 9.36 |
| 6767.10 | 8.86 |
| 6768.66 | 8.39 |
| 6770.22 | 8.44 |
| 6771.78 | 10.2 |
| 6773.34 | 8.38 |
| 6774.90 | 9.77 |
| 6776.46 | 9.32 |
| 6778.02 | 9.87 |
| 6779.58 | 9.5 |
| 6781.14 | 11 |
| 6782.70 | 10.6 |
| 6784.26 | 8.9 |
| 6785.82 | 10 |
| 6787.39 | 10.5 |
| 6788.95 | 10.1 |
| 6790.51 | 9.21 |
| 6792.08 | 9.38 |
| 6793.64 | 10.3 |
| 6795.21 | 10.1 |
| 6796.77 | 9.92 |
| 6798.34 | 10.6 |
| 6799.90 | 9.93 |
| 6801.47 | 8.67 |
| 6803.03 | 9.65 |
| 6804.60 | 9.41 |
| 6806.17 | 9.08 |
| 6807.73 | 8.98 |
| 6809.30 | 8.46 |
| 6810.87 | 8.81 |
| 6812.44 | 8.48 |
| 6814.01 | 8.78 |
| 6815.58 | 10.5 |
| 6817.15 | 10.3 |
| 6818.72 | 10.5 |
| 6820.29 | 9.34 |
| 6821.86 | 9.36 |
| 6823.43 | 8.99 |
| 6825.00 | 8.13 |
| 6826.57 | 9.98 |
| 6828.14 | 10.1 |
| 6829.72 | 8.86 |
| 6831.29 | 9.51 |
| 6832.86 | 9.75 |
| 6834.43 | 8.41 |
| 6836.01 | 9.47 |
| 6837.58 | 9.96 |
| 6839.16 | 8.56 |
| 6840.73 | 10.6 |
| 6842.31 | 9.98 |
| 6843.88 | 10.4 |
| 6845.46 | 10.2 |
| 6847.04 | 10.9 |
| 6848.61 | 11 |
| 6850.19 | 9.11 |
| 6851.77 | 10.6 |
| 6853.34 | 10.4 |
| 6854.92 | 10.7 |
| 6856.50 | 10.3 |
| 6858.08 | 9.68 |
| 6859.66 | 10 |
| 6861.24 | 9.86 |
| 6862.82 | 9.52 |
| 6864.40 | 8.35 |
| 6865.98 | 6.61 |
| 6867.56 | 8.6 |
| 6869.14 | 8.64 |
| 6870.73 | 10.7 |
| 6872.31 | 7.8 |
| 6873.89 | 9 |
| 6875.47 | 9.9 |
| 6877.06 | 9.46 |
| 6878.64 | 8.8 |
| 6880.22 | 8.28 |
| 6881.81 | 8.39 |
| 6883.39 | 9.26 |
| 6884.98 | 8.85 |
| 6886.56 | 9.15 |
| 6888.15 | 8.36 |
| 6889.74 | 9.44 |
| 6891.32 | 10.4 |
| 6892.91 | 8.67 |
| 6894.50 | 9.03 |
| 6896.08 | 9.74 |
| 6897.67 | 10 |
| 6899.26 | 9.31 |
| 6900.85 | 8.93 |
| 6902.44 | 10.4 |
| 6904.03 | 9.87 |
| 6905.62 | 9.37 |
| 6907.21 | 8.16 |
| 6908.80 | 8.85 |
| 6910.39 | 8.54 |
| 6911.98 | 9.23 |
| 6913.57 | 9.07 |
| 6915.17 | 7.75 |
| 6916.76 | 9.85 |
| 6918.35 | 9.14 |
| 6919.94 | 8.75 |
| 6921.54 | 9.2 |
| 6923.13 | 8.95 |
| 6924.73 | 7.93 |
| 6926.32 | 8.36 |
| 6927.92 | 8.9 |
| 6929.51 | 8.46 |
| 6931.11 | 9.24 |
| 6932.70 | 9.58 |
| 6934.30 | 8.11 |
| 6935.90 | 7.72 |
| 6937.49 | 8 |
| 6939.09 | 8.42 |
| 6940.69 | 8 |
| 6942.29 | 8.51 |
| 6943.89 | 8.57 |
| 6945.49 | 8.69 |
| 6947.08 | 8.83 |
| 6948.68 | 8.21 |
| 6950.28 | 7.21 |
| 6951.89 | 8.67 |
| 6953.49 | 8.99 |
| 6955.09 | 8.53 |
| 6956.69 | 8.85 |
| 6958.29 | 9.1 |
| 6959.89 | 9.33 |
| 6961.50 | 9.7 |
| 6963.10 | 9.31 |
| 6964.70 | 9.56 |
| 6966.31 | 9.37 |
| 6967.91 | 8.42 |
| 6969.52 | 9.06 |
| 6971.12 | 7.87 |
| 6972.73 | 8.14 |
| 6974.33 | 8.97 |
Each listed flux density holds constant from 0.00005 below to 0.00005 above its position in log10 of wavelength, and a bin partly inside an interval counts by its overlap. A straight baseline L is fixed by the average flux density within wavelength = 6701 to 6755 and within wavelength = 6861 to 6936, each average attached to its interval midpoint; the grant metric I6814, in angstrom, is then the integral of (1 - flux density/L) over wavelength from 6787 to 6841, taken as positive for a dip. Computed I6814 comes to -4.3 angstrom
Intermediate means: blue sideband 8.6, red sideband 8.97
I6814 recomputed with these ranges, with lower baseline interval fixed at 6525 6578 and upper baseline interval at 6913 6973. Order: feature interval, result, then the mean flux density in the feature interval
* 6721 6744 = 2.77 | 8.05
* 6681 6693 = -0.50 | 9.63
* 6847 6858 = -1.80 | 10.4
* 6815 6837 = -1.38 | 9.51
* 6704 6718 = 0.46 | 8.9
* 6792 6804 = -1.10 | 9.84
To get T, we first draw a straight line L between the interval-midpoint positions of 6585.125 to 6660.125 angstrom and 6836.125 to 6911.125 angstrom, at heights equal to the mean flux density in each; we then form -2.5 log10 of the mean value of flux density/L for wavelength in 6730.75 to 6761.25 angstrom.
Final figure 0.07 mag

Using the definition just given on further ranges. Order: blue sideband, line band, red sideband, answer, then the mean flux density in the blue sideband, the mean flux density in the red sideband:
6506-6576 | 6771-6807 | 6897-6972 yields -0.09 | 9.3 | 8.82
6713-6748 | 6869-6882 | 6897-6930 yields -0.02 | 8.24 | 9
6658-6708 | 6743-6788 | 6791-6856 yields 0.04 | 9.67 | 9.66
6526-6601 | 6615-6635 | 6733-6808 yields 0.00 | 9.46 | 9.26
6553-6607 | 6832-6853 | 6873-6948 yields -0.10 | 9.58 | 8.92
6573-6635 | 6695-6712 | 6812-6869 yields 0.01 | 9.37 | 9.6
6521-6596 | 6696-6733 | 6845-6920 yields 0.09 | 9.44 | 9.31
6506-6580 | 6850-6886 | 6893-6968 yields -0.04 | 9.3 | 8.87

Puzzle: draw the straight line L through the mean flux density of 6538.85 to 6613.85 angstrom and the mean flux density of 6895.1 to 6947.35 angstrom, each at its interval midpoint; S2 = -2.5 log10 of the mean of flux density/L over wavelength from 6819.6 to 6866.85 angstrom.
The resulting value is -0.07 mag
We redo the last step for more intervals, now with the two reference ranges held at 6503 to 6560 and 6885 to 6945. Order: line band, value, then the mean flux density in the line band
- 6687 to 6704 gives -0.08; 9.61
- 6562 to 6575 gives -0.18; 10.5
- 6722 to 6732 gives 0.16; 7.71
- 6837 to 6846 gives -0.12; 9.94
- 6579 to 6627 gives -0.04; 9.3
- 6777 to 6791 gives -0.12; 9.97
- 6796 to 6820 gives -0.06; 9.47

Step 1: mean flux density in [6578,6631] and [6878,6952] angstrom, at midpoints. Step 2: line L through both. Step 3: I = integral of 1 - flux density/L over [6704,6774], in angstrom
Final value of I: 3.4 angstrom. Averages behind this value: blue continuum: 9.26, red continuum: 8.83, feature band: 8.63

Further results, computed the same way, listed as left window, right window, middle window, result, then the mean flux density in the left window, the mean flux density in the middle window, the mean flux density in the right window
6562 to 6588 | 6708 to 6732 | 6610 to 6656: -0.6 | 9.96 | 9.36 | 8.19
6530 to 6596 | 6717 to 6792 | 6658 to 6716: -2.9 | 9.5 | 9.56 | 8.87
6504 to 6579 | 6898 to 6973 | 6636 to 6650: 0.2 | 9.26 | 8.99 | 8.8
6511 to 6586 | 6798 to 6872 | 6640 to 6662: 0.1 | 9.35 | 9.39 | 9.53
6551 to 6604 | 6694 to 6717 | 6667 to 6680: -0.4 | 9.55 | 9.58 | 9.2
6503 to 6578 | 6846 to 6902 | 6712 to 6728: 2.2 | 9.25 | 8.04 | 9.37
